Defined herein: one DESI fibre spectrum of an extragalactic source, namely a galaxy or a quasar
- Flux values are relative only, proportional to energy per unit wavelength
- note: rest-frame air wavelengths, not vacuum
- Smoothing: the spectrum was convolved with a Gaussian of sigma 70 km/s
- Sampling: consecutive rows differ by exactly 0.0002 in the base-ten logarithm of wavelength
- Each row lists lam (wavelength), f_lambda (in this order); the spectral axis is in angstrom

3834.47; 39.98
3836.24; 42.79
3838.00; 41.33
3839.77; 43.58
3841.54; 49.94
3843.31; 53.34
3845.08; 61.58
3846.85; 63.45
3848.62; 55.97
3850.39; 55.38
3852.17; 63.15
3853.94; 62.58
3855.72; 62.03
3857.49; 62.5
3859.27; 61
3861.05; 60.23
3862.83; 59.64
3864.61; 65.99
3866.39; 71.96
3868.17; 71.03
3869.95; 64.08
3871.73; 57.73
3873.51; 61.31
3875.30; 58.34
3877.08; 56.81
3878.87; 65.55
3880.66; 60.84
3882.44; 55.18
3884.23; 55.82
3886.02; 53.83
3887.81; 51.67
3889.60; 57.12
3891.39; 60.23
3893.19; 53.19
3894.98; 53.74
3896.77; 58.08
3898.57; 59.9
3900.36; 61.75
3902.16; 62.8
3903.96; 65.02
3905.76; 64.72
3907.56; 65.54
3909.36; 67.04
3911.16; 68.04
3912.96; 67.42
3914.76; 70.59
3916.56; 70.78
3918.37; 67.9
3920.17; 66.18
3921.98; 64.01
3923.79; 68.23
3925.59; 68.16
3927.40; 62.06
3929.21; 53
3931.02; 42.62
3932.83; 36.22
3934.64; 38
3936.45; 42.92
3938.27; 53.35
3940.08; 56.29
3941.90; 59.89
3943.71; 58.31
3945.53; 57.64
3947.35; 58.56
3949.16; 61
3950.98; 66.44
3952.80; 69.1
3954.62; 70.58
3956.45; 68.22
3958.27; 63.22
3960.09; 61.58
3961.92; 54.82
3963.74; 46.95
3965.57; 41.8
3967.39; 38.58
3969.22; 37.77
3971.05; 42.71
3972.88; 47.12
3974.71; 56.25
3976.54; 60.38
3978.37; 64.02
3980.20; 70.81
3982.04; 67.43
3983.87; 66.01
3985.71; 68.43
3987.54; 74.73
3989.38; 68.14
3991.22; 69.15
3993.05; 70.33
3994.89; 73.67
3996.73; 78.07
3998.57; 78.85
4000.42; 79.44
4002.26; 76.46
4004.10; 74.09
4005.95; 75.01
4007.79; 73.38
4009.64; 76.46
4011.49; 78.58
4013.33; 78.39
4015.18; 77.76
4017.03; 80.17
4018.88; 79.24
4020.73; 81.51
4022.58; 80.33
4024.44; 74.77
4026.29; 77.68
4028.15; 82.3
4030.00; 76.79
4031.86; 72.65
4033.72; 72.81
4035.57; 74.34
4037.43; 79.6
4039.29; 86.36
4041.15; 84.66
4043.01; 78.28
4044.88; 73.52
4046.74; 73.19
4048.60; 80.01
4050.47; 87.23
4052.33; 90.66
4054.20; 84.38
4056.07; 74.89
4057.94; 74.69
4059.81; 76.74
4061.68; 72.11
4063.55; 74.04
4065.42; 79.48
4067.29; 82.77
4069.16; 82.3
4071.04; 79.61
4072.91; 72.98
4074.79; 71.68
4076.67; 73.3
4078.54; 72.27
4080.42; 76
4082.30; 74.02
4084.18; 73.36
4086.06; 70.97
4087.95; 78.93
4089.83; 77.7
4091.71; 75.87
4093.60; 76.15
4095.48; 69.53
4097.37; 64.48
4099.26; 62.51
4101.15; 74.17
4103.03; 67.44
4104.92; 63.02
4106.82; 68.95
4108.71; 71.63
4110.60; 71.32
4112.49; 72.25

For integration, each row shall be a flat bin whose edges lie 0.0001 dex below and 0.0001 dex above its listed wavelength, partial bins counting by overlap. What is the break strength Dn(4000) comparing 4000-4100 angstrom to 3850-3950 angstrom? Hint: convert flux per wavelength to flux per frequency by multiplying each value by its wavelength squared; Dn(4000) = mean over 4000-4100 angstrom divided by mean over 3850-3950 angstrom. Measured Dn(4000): 1.38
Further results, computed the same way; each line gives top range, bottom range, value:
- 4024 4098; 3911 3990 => 1.38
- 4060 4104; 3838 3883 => 1.38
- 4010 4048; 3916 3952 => 1.43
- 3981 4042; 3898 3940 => 1.32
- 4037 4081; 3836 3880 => 1.47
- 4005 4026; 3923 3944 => 1.53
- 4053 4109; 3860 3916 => 1.32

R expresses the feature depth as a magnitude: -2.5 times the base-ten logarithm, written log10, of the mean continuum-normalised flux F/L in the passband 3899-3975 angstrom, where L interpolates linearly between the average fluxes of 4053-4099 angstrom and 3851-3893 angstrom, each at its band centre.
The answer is 0.12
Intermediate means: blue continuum 60.6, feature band 58.2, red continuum 75.2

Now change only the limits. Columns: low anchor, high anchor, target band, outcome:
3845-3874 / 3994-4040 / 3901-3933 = 0.07 mag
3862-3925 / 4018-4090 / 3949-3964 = 0.09 mag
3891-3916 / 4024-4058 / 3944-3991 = 0.18 mag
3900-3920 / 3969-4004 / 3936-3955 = 0.12 mag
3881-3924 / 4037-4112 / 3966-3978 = 0.38 mag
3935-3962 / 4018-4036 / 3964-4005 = 0.08 mag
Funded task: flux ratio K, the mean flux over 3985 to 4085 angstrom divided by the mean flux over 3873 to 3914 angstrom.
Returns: 1.3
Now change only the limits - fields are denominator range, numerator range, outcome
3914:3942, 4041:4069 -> 1.38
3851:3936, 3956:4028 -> 1.12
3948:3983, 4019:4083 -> 1.36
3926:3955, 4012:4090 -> 1.40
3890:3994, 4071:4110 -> 1.20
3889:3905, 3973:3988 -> 1.09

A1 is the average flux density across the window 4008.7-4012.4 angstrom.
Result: 77.4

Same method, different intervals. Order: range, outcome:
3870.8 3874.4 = 59.7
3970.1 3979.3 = 54.1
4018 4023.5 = 80.4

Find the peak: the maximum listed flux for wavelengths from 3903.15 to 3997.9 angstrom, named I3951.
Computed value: 78.07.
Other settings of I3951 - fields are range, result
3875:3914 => 68.04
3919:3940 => 68.23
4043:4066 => 90.66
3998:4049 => 86.36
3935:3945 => 59.89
